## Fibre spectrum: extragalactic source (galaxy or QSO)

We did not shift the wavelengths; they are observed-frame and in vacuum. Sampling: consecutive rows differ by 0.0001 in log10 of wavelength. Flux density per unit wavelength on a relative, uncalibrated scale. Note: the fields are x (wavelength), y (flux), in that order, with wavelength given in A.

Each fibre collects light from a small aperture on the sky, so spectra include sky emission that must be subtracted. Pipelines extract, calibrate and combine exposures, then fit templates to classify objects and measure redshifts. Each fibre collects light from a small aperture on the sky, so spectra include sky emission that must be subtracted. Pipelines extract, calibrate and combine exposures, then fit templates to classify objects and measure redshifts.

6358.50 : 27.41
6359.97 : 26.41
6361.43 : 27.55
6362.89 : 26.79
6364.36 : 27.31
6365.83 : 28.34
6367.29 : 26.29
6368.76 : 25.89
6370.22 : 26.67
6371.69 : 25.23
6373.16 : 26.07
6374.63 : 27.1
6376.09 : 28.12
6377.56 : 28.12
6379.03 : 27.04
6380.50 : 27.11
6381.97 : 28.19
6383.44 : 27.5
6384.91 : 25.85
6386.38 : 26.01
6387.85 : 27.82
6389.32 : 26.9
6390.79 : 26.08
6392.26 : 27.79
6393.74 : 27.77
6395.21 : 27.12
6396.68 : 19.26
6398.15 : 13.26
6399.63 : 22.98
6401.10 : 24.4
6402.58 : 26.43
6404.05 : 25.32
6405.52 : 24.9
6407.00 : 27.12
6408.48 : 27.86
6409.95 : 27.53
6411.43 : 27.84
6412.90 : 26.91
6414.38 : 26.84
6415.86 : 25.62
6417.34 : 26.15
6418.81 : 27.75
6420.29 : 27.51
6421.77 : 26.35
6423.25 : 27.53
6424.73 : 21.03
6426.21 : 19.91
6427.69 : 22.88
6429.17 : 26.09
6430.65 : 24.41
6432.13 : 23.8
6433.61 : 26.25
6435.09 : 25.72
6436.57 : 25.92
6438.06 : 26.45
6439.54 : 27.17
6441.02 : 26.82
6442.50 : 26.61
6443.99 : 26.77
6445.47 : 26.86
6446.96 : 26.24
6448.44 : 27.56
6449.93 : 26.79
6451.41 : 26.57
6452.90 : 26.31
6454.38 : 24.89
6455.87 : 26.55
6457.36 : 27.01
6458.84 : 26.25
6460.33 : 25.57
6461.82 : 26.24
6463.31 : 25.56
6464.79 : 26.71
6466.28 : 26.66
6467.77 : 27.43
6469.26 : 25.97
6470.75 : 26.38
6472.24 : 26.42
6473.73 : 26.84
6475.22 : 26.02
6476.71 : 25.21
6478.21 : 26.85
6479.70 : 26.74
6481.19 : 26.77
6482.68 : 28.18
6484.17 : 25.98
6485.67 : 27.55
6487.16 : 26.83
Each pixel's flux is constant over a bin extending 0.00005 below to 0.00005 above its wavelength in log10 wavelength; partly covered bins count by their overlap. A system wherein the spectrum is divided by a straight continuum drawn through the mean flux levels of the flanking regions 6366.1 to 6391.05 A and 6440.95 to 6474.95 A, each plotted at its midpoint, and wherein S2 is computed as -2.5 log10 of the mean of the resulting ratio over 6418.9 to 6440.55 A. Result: 0.06 mag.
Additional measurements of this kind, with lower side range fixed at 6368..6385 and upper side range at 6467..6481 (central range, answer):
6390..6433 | 0.07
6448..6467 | 0.01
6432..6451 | 0.01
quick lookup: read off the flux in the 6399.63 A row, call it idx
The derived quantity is 22.98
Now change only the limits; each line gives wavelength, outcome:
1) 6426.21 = 19.91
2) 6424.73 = 21.03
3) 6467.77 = 27.43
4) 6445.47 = 26.86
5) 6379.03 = 27.04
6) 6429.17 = 26.09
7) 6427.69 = 22.88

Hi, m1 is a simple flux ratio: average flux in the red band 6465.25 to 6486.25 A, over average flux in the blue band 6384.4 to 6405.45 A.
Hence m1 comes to 1.07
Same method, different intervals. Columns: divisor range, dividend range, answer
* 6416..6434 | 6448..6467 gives 1.05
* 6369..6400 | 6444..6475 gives 1.02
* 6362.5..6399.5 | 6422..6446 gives 0.97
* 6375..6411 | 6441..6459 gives 1.03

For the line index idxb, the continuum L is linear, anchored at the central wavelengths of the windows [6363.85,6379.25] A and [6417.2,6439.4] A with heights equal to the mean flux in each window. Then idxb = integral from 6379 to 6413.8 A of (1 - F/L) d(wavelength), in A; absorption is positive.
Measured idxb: 0.53 A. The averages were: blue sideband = 26.9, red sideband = 25.2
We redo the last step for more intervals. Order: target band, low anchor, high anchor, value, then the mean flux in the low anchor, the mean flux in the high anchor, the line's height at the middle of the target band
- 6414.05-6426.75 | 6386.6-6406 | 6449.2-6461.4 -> -0.08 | 24.7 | 26.2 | 25.3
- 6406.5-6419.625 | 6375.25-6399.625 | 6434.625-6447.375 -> -0.47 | 25.8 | 26.5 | 26.1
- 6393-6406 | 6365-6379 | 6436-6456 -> 1.60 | 26.9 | 26.5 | 26.8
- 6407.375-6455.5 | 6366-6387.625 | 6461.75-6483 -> 1.13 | 26.9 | 26.5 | 26.7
